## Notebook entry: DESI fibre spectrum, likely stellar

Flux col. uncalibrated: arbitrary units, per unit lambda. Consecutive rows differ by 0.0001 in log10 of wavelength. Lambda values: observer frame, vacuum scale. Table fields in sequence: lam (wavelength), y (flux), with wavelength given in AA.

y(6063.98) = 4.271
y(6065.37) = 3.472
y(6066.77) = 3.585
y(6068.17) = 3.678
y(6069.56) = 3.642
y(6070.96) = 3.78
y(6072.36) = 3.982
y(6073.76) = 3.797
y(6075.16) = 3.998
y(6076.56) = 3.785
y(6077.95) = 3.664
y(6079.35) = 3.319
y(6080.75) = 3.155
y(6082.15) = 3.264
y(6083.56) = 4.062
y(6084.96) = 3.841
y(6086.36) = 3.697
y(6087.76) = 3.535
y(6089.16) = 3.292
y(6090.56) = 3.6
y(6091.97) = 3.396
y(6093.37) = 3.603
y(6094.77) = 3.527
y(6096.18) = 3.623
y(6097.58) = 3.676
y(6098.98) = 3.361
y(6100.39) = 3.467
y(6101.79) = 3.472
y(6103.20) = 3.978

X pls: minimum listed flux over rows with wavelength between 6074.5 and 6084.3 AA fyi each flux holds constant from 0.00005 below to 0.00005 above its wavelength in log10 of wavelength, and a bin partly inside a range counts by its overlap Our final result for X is 3.155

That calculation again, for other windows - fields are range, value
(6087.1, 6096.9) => 3.292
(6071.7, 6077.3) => 3.785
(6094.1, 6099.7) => 3.361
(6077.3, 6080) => 3.319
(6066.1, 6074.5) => 3.585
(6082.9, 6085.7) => 3.841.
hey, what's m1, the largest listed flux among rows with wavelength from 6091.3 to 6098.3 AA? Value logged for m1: 3.676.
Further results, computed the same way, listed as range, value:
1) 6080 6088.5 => 4.062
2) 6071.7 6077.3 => 3.998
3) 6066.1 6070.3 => 3.678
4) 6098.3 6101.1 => 3.467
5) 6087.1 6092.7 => 3.6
